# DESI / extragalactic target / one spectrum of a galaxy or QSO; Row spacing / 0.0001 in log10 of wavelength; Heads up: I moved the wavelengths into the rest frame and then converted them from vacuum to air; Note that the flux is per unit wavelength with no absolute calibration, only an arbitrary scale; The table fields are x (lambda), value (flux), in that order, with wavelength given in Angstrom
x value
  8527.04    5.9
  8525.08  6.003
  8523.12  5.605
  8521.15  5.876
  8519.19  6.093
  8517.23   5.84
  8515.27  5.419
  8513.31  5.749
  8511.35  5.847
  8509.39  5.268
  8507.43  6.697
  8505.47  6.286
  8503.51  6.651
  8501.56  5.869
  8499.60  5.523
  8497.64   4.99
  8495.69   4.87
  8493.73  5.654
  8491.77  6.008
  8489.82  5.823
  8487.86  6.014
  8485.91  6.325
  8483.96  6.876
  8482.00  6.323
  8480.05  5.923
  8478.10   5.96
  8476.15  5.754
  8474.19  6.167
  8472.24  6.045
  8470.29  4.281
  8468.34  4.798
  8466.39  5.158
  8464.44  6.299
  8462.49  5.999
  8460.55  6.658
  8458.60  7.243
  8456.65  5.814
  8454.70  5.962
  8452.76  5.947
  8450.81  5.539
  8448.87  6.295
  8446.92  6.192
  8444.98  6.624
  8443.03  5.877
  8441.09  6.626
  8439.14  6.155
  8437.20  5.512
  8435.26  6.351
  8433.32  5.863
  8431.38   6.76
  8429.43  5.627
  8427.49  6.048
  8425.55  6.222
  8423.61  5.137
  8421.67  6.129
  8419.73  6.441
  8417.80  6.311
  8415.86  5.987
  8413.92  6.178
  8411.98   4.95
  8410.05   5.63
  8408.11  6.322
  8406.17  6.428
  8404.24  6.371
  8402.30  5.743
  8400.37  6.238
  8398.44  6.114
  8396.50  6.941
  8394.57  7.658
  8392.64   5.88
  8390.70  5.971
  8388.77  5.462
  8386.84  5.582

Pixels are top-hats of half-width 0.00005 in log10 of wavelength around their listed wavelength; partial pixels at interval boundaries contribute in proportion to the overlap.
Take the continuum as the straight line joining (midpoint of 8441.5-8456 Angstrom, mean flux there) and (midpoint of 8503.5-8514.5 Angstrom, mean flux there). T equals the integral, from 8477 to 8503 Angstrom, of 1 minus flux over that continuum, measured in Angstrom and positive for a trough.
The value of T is 0.7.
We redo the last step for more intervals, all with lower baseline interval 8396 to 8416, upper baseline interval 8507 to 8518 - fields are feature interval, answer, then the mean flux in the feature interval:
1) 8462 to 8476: 0.8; 5.53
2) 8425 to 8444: -0.4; 6.1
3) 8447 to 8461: -0.6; 6.19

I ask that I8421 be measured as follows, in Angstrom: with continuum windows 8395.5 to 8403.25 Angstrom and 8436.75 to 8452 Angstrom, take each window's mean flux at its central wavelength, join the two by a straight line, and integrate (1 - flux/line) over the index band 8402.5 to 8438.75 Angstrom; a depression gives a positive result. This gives 1.1 Angstrom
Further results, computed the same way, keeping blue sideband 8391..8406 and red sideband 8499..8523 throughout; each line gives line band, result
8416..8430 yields 0.7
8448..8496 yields 1.3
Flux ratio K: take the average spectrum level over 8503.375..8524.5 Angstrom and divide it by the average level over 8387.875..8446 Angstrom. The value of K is 0.97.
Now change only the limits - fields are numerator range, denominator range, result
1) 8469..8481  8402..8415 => 0.95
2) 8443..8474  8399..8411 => 0.97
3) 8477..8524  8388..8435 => 0.97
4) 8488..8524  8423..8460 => 0.95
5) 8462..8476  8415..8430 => 0.92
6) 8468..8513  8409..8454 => 0.97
